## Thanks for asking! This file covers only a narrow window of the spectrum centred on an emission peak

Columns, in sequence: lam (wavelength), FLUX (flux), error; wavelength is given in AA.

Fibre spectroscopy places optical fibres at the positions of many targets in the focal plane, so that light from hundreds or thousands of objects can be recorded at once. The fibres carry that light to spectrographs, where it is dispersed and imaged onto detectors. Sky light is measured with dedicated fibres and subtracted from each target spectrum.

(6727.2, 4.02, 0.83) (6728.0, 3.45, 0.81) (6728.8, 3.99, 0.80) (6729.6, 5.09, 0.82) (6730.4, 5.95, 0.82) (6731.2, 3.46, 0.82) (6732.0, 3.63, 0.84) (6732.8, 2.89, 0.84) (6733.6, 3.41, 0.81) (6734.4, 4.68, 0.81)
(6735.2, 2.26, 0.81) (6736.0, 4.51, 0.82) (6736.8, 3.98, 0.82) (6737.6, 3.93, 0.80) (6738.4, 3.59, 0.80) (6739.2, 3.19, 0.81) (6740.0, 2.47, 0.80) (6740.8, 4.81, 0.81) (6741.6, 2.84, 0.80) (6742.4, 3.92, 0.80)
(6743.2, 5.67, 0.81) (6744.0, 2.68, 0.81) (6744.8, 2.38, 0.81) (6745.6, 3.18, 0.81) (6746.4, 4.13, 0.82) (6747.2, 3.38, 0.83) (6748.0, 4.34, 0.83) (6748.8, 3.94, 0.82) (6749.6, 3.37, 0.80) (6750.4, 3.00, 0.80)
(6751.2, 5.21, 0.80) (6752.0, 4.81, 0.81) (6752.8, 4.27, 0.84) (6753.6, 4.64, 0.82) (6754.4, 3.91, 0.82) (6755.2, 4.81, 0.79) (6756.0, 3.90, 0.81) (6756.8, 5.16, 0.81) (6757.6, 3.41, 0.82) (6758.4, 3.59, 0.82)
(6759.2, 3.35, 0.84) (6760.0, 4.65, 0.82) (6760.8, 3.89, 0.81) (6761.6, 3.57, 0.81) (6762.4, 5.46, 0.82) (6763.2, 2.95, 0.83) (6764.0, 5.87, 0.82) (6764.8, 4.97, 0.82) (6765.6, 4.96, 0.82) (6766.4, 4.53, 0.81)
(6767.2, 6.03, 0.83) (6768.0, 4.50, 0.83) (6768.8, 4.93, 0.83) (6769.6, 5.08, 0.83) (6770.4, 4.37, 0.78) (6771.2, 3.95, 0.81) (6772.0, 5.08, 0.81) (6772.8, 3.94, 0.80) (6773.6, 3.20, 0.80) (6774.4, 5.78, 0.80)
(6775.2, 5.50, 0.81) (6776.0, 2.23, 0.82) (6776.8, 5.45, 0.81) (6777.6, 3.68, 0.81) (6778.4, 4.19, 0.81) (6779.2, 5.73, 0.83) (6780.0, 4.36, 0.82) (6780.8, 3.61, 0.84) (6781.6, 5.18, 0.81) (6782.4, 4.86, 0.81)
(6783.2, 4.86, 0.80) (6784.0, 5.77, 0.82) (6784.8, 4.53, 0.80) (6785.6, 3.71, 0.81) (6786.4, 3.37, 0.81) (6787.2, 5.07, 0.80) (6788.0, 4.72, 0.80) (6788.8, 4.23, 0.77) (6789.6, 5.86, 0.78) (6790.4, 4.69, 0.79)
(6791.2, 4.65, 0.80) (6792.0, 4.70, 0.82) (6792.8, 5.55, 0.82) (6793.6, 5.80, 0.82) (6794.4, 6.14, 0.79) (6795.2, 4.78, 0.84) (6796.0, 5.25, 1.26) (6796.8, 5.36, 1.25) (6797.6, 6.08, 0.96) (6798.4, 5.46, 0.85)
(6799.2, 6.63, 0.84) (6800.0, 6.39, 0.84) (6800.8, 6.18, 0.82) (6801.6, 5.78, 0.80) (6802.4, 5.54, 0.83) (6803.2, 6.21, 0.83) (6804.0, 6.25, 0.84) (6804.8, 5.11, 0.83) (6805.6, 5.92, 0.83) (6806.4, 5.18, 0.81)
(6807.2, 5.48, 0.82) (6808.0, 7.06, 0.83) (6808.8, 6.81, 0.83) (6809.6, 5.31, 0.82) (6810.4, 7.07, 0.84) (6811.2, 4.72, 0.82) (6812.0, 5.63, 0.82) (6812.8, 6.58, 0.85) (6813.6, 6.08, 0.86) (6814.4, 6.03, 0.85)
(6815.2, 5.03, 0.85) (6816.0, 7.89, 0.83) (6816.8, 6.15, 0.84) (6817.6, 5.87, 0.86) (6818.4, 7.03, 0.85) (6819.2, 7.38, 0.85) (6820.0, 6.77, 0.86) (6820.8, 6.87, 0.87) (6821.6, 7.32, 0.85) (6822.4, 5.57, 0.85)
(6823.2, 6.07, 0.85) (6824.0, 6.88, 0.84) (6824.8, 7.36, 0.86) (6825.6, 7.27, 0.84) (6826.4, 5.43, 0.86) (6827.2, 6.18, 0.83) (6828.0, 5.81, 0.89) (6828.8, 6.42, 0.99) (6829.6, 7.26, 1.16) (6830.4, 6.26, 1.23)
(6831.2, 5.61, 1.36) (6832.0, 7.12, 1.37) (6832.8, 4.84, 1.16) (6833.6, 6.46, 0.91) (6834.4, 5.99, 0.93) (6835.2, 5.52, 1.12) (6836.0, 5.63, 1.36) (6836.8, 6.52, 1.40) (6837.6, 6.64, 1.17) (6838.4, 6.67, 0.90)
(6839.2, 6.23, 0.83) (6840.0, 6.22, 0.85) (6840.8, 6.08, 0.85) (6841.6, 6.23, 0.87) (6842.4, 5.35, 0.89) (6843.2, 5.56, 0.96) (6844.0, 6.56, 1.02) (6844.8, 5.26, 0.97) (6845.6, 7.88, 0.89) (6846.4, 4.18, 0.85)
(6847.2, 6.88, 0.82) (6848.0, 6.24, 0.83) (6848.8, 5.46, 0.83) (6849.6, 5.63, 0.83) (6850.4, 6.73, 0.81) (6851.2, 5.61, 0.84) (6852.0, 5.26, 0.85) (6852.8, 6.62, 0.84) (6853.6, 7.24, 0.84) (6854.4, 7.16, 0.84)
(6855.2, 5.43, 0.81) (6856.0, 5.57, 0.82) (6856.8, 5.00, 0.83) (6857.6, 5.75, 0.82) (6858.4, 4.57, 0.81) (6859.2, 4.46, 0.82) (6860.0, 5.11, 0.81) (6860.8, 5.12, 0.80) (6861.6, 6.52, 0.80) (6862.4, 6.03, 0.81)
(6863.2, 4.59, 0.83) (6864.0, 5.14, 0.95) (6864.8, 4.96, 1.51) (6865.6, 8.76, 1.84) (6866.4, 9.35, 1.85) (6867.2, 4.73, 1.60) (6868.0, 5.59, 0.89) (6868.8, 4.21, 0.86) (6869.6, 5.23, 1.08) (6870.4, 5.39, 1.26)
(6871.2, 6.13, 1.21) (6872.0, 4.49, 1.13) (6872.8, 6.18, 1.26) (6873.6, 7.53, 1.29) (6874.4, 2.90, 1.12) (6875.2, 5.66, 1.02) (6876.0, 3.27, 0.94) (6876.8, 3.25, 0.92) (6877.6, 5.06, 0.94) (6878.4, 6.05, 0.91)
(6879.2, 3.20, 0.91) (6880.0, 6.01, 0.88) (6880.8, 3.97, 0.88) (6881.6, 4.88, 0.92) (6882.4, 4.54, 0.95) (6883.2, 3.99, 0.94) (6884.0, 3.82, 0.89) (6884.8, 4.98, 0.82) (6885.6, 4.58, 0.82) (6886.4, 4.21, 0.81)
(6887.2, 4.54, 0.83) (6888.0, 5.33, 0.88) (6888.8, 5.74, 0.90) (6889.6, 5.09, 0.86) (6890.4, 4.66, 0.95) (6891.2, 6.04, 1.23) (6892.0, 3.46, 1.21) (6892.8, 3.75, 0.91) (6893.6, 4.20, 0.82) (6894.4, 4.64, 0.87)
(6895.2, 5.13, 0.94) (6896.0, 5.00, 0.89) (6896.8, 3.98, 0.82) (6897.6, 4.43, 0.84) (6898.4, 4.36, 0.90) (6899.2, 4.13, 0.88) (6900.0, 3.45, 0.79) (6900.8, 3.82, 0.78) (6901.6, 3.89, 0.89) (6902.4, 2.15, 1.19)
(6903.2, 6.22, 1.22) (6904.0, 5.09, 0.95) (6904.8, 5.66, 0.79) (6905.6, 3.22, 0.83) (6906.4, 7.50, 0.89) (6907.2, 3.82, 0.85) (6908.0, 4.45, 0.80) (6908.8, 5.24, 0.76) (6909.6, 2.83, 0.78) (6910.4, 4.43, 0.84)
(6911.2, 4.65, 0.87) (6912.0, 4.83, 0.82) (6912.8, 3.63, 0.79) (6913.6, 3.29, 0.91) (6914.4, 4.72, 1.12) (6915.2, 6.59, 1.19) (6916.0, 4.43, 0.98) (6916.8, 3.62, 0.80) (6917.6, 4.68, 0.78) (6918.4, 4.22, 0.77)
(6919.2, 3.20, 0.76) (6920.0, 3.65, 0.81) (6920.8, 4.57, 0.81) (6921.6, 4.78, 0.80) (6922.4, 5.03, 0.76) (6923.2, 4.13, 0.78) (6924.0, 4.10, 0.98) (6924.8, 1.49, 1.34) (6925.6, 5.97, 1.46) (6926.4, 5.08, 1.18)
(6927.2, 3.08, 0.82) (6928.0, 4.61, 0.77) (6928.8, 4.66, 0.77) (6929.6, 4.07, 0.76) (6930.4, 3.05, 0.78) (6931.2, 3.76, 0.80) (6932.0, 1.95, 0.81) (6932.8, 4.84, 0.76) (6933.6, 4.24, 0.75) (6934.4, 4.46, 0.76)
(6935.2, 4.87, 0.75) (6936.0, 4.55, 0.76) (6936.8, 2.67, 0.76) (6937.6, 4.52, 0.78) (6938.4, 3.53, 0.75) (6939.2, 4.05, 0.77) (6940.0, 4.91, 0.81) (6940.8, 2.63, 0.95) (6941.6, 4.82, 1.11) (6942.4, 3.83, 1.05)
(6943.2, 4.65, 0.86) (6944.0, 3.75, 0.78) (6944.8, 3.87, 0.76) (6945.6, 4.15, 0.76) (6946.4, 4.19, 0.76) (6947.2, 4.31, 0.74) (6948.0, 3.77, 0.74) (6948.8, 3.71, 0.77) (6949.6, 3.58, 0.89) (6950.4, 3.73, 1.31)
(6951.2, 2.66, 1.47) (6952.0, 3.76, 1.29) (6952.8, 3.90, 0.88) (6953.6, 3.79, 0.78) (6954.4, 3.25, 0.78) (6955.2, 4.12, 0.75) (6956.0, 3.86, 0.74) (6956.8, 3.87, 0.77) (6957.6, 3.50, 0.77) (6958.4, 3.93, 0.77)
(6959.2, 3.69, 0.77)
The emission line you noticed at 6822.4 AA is Mg II 2798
